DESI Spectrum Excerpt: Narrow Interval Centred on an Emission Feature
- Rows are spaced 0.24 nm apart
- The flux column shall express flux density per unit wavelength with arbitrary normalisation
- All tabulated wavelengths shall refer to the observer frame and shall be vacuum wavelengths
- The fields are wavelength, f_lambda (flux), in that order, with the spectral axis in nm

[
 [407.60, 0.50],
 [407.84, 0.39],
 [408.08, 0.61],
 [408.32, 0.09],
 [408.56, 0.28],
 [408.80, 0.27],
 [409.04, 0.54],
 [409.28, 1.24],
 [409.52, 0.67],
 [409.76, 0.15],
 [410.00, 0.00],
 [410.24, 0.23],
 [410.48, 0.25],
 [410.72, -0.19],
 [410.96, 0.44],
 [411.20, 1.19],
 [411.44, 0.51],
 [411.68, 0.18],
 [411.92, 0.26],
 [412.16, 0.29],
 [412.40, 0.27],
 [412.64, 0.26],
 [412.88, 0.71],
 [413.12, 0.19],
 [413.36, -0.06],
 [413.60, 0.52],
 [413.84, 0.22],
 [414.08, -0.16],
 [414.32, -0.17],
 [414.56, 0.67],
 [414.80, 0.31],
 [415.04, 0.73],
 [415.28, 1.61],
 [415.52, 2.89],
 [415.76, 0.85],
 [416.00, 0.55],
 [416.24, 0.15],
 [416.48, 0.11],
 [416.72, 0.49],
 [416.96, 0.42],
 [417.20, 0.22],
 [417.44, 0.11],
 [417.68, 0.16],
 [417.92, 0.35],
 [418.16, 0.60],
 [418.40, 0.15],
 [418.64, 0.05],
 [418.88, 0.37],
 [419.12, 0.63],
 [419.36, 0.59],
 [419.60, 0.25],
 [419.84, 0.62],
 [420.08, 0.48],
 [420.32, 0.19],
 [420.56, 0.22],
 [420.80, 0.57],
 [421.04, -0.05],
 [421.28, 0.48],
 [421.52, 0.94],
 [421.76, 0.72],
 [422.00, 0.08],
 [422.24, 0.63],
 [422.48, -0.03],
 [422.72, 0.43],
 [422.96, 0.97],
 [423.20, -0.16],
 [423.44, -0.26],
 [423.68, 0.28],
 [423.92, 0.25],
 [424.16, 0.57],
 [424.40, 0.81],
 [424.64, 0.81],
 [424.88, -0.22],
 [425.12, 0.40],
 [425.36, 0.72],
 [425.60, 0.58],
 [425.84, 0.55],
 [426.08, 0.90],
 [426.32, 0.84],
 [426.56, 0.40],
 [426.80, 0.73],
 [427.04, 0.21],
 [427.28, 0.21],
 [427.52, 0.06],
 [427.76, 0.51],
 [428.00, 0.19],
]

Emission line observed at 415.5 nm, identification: [O II]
